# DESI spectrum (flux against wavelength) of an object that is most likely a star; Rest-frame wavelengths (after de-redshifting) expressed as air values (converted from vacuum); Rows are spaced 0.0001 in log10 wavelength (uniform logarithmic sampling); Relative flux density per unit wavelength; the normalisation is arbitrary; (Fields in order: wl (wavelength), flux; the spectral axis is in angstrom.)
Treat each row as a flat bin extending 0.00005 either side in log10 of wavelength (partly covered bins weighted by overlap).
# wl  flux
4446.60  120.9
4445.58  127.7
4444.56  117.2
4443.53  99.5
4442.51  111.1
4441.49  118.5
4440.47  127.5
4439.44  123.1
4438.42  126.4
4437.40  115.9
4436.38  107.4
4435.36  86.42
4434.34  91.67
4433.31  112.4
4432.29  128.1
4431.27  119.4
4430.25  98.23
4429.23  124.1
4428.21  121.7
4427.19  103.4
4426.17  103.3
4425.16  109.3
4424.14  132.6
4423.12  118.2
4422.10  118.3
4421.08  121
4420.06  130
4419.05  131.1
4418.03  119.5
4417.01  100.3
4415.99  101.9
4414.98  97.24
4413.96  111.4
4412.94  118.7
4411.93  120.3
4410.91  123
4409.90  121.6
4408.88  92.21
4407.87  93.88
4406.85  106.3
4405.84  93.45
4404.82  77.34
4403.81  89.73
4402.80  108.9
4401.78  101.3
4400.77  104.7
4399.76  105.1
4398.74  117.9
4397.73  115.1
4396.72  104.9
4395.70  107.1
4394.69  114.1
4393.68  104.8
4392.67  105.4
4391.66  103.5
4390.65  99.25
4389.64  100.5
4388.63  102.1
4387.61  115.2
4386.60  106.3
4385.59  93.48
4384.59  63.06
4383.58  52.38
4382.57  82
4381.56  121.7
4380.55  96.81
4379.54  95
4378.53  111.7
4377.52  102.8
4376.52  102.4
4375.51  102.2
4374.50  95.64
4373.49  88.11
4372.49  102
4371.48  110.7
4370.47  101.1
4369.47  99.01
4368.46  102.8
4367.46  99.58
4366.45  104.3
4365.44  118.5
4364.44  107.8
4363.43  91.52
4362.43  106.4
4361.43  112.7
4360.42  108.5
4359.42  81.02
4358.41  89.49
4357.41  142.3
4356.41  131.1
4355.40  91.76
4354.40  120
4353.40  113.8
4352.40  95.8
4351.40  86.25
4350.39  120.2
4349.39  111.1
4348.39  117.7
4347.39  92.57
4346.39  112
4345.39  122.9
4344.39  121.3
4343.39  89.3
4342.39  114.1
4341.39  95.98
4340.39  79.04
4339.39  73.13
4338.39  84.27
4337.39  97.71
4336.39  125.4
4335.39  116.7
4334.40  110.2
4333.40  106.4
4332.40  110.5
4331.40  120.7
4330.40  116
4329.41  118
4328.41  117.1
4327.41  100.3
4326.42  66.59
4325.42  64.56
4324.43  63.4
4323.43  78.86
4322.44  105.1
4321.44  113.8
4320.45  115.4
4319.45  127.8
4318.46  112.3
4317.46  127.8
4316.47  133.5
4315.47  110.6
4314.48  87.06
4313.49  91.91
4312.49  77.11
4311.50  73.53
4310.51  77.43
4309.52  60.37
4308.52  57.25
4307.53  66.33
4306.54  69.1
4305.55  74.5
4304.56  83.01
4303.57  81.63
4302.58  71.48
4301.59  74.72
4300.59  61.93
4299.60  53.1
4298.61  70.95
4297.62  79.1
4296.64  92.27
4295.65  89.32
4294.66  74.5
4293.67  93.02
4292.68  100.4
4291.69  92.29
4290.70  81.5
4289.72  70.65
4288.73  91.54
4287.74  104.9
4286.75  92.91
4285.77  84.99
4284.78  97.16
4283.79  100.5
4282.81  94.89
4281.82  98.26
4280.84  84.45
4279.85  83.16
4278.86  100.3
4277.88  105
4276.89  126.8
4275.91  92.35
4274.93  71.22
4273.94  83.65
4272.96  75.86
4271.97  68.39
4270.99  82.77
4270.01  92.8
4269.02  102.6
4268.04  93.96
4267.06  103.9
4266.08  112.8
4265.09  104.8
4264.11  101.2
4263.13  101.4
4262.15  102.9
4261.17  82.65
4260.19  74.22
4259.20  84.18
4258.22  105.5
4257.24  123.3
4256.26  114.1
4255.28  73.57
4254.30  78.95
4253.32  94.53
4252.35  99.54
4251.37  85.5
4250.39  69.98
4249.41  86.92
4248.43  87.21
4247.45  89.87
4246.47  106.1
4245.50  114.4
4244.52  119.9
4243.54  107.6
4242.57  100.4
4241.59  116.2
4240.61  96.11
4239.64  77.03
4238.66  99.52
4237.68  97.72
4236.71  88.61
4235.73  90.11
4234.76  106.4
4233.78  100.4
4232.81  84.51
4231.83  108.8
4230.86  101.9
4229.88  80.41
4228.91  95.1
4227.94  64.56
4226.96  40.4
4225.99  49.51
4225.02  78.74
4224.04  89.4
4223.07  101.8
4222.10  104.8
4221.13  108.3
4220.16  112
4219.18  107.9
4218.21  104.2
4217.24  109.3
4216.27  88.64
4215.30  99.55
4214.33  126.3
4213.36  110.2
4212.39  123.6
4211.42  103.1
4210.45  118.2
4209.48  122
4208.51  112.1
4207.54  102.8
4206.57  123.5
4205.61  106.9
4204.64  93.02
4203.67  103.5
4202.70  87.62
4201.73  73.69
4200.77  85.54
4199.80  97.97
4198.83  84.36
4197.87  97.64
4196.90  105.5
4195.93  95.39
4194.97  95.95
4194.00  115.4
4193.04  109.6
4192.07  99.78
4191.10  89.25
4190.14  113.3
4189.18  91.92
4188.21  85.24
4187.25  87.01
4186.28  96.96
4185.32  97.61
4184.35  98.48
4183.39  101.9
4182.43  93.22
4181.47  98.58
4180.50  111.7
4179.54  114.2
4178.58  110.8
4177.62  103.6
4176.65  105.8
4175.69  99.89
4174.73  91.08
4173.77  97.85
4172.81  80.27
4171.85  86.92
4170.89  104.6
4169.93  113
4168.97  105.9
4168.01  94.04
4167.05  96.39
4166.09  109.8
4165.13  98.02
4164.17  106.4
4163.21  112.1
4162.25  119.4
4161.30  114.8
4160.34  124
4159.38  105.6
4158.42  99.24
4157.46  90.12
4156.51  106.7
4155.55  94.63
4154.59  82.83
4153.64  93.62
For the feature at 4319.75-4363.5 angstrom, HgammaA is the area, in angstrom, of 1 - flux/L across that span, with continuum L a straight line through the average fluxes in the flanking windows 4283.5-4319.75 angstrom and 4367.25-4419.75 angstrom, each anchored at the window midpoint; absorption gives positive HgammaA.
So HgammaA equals -4.9 angstrom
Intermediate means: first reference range 85.9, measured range 104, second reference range 103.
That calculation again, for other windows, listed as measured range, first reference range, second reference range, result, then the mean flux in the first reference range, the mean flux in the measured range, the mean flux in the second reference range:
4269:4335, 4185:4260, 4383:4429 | 7.1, 97.3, 90.4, 106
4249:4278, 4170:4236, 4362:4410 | 1.8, 98.4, 93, 101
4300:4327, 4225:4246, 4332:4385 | 3.5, 92.1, 86.1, 102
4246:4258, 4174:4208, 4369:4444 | 1.0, 99.1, 92.7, 107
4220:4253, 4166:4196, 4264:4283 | 1.2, 99.8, 92.8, 93.8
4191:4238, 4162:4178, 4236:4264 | 0.1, 101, 97.9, 95.7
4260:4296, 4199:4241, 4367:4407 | 2.1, 97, 92.4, 100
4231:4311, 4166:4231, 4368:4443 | 8.9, 98.6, 90.1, 107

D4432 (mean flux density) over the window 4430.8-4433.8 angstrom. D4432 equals 120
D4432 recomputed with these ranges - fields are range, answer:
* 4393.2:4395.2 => 110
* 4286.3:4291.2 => 88.2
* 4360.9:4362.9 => 110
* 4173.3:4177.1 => 98.7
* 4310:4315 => 81.6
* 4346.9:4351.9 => 106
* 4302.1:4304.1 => 76.8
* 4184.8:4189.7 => 91.9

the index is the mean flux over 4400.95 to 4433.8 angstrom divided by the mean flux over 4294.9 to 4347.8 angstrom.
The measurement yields 1.2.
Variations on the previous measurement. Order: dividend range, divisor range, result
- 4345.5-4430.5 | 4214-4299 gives 1.13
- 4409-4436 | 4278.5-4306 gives 1.34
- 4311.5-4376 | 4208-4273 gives 1.07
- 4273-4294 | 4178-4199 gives 0.93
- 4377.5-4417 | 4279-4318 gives 1.20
